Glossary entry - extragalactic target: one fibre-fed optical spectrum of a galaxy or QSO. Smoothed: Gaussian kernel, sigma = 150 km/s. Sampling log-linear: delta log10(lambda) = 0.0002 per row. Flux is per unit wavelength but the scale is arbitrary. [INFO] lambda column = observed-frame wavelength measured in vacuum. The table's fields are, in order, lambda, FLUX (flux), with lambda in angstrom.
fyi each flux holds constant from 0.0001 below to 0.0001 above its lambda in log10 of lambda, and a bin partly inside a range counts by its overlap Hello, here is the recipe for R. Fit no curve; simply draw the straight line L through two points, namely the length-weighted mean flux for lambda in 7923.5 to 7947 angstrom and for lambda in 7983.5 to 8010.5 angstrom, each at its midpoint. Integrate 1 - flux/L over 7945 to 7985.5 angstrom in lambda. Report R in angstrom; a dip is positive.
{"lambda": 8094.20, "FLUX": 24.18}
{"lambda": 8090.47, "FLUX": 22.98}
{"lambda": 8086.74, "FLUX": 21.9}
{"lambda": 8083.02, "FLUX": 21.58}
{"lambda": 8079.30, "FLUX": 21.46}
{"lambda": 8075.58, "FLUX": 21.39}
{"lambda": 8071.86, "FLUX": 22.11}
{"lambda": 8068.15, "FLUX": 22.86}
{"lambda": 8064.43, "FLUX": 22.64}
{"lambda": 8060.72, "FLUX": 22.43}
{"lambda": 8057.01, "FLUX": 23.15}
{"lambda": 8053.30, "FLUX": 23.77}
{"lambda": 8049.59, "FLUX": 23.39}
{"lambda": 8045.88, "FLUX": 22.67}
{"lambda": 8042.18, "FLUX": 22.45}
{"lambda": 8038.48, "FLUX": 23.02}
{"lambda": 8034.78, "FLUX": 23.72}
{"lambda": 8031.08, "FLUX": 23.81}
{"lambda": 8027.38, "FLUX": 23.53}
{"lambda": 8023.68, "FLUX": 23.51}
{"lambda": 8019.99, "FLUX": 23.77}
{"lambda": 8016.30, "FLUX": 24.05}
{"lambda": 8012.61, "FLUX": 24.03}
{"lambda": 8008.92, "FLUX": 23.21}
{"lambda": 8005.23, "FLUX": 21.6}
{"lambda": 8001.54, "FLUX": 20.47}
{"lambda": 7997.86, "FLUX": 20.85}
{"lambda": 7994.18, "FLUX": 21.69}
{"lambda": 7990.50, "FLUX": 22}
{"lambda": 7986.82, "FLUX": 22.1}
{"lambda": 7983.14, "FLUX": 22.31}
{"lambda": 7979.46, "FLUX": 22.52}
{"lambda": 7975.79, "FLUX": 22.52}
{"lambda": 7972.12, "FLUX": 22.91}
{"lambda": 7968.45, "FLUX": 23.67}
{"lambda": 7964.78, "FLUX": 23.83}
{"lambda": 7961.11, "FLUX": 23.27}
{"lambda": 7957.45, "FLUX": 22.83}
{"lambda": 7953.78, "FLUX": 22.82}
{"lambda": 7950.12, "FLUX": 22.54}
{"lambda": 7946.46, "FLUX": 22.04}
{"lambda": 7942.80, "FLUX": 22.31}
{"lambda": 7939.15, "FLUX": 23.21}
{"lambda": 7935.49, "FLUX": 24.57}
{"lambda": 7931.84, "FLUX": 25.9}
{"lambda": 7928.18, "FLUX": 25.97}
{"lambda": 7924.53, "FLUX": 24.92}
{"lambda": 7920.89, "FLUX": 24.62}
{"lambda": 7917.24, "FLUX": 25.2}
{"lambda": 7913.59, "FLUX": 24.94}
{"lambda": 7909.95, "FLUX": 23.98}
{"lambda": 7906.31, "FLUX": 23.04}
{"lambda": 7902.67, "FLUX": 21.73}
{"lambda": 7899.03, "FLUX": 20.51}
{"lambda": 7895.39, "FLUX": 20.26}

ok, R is 0.3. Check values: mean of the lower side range 24.2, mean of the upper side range 21.7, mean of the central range 22.8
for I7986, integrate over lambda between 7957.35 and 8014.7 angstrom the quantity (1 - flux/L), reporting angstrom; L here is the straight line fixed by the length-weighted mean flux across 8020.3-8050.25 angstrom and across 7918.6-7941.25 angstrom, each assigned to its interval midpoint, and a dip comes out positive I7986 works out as 3.7 angstrom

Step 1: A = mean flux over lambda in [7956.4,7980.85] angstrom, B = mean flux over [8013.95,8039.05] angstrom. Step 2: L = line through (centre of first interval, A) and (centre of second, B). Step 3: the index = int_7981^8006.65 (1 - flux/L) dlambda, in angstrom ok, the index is 1.94 angstrom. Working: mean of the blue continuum 23.1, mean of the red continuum 23.7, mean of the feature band 21.6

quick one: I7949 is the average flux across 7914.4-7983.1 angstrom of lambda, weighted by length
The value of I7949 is 23.6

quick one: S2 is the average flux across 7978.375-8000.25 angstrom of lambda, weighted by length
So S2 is 21.9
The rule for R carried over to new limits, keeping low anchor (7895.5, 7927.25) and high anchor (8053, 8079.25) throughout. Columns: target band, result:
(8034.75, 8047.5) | -0.1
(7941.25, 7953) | 0.5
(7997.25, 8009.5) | 0.8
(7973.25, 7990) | 0.5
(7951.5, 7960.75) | 0.1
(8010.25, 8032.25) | -1.0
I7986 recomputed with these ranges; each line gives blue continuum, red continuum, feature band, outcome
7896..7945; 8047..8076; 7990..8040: 0.6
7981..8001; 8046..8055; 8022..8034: -0.5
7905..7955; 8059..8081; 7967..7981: 0.3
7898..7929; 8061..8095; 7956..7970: 0.0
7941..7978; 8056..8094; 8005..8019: -0.5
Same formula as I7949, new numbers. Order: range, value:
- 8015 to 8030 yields 23.7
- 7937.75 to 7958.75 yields 22.6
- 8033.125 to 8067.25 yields 23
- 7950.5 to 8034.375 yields 22.8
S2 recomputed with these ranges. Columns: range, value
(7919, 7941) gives 24.9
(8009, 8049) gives 23.4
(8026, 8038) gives 23.6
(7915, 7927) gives 25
